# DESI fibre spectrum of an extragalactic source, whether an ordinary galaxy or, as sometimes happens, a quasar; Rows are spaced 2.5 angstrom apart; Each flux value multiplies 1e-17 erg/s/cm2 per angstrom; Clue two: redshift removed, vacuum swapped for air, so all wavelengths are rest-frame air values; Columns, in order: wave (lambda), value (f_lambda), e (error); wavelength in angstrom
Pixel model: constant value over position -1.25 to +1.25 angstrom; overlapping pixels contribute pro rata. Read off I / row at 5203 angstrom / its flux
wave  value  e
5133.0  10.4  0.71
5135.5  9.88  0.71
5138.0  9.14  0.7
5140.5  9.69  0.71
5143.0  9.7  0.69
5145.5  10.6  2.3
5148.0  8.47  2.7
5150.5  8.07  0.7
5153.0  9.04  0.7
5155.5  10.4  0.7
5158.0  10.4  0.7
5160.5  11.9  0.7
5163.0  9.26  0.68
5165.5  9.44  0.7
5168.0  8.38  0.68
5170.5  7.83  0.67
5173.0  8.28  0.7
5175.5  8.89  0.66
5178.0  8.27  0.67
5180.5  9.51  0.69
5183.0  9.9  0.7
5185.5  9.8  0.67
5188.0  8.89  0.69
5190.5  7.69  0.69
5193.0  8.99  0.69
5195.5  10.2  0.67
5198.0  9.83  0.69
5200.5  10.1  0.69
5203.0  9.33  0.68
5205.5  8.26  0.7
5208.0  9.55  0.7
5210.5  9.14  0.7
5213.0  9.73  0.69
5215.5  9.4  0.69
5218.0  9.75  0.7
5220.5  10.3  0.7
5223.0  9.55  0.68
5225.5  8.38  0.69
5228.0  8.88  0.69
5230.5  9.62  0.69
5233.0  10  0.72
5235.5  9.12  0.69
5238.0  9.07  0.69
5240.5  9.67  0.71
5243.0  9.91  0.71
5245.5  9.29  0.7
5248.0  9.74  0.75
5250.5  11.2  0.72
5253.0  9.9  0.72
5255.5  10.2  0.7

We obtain 9.33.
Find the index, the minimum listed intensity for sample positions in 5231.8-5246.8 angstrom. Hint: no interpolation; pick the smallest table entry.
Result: 9.07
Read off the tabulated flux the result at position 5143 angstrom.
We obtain 9.7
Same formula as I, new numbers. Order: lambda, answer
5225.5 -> 8.38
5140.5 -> 9.69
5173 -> 8.28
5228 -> 8.88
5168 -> 8.38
